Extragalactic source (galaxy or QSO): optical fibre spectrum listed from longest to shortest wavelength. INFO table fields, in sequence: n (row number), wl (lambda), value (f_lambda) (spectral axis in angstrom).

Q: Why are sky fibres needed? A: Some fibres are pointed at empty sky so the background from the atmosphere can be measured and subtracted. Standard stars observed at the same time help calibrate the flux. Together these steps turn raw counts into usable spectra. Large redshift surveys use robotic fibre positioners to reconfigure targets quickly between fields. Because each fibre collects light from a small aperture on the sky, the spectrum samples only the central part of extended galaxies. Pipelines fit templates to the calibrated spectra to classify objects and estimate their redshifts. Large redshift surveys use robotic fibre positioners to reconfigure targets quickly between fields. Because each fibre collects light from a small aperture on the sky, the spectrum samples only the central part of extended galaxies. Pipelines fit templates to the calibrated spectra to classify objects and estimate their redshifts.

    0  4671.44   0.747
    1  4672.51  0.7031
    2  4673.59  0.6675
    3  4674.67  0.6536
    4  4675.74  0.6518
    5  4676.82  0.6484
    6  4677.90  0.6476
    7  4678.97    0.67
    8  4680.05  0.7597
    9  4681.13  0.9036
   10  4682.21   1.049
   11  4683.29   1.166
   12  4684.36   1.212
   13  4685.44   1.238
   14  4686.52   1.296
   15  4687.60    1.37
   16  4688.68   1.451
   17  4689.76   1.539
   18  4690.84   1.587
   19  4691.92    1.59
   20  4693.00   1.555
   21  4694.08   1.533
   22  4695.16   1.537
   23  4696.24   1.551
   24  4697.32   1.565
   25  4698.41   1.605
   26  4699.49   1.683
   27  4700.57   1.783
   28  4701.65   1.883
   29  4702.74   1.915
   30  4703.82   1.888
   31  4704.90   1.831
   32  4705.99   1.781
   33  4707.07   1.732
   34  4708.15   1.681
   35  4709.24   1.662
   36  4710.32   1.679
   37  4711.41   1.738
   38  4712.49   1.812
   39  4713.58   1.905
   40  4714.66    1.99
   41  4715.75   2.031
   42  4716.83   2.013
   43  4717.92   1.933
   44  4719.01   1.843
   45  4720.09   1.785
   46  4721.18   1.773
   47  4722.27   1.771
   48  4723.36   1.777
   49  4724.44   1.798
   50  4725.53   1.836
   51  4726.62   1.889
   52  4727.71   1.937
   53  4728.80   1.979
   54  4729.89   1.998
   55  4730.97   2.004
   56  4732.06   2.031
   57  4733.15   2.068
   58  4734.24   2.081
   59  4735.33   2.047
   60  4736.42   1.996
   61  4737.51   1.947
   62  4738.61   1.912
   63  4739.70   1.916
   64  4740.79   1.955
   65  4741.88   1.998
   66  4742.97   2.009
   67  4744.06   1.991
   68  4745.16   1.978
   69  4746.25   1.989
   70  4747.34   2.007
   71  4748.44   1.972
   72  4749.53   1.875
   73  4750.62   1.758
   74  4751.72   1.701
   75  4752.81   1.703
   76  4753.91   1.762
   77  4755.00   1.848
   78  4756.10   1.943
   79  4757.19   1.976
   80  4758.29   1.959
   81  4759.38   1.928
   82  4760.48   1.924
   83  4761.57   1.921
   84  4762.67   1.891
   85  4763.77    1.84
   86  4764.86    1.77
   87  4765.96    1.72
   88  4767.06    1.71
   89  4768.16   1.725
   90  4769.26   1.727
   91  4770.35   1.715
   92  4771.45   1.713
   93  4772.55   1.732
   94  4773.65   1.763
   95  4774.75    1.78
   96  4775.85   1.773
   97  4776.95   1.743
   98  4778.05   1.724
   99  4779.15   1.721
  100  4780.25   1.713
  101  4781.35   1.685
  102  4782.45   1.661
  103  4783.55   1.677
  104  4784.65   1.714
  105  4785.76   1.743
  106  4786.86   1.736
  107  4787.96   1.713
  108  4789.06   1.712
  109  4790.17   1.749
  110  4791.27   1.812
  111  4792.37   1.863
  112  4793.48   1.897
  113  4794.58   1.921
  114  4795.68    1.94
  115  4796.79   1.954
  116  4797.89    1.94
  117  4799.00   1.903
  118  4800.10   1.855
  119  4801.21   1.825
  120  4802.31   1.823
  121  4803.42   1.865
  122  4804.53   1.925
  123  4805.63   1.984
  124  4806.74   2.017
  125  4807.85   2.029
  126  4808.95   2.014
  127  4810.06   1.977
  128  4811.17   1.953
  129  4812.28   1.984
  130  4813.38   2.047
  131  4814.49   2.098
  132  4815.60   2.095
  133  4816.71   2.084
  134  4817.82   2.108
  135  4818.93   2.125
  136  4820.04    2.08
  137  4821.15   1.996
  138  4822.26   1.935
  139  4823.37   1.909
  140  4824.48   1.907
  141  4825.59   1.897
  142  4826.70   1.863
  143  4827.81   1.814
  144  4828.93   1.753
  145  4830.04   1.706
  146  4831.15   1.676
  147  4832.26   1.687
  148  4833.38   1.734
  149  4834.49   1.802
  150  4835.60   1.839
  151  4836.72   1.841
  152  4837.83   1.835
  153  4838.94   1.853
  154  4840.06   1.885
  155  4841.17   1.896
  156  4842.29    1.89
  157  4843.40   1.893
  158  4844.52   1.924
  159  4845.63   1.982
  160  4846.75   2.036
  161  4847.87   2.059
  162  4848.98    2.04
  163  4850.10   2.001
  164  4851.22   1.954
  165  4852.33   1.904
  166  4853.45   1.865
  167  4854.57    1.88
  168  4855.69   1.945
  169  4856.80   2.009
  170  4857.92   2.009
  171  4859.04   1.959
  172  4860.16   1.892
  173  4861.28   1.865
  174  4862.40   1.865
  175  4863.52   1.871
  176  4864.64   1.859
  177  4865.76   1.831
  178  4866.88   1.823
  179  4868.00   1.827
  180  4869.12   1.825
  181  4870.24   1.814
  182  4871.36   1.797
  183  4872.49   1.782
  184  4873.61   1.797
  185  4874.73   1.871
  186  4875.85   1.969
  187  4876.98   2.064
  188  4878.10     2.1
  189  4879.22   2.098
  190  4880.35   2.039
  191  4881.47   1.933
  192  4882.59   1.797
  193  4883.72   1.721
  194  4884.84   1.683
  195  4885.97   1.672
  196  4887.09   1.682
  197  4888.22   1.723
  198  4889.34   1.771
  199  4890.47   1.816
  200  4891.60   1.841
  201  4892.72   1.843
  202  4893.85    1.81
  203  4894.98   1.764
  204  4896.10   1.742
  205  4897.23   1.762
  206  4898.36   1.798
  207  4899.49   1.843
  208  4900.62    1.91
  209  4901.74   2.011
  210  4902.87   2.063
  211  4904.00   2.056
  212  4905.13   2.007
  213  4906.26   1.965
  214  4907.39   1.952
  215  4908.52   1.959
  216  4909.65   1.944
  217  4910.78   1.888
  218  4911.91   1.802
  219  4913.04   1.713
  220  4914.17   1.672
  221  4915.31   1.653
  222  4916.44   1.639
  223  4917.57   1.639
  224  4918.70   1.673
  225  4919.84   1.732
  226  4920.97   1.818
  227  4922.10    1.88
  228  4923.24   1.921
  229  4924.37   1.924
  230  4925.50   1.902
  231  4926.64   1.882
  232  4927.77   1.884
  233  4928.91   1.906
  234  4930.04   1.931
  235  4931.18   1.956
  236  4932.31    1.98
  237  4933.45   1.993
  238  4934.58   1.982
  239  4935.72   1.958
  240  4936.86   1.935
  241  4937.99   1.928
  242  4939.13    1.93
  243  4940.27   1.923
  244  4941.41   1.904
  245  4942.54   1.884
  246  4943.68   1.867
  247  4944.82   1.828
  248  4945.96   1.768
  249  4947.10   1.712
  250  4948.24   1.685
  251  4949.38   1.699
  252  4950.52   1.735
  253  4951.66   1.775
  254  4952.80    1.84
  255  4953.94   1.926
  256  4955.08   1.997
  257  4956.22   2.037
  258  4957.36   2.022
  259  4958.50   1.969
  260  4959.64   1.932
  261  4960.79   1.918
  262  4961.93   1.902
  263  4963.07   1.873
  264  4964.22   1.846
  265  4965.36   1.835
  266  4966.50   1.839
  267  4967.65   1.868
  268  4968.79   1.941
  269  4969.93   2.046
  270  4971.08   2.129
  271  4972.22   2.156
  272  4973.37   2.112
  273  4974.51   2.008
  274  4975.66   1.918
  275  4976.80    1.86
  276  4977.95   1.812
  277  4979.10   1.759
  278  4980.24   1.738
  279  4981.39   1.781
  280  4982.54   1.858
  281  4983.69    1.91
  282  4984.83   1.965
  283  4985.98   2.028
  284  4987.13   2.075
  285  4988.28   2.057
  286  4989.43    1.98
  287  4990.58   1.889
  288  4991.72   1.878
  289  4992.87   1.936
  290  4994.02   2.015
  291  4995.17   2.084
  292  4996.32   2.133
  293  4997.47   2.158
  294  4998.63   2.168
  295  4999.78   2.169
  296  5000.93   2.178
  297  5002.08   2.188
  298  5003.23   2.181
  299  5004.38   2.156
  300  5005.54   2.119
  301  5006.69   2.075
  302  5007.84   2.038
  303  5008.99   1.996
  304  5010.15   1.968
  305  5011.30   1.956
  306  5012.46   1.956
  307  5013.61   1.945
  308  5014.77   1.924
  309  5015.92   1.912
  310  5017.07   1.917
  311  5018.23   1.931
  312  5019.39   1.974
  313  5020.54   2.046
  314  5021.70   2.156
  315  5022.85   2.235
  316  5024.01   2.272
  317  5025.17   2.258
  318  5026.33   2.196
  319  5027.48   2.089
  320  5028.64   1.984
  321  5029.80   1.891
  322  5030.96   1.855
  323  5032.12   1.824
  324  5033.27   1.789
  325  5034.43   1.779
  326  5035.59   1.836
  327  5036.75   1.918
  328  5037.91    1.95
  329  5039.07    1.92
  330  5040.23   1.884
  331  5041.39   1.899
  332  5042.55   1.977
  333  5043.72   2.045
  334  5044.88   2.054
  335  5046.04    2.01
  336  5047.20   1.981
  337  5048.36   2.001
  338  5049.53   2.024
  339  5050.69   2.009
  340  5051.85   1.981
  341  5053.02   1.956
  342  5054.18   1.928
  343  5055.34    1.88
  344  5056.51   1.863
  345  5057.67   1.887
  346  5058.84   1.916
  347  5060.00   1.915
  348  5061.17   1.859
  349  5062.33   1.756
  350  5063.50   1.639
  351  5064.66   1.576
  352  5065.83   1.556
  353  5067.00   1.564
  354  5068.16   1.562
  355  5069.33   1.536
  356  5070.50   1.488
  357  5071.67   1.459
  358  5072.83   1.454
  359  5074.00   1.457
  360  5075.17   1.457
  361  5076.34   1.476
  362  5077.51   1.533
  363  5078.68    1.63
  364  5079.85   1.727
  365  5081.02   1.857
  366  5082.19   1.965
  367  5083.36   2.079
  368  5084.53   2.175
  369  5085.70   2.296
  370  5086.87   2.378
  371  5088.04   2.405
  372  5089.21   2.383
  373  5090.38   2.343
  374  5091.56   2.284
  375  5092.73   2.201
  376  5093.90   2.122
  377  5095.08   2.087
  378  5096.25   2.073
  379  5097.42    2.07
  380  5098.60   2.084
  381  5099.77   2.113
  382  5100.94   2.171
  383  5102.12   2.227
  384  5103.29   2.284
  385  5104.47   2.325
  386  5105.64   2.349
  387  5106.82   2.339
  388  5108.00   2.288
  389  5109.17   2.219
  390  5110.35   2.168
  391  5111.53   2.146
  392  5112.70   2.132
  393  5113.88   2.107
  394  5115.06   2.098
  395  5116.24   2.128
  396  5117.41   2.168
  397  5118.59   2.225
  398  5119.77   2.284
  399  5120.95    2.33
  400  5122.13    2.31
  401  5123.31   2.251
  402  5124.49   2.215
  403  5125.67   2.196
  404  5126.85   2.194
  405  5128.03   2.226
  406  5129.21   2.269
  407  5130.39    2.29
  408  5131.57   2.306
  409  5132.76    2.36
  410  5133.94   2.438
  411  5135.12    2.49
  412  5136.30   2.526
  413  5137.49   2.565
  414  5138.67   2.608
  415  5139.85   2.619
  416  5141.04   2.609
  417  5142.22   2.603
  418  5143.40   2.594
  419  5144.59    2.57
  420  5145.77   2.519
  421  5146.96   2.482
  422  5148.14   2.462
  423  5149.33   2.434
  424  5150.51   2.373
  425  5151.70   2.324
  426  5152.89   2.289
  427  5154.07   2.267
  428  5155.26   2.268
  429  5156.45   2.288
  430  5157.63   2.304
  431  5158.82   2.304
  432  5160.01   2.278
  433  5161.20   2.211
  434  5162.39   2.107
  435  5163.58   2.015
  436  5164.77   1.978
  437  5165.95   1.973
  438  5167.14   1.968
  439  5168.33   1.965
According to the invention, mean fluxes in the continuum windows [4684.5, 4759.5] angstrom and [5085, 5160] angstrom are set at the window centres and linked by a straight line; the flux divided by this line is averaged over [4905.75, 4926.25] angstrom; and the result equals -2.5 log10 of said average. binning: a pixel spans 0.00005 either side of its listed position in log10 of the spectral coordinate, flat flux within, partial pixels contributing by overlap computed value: 0.13 mag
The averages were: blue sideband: 1.81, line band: 1.82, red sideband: 2.31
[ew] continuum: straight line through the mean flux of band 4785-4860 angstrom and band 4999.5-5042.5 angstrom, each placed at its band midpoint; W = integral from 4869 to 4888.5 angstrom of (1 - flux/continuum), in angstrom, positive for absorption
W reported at 0.8 angstrom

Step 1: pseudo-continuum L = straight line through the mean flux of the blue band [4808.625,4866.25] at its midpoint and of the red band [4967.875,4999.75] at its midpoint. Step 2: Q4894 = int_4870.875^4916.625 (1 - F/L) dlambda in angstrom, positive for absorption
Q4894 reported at 2.1 angstrom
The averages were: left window 1.92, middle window 1.85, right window 1.98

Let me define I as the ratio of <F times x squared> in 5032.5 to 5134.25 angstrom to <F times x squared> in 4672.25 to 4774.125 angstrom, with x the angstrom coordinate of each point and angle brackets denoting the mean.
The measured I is 1.38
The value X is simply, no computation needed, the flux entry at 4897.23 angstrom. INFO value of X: 1.762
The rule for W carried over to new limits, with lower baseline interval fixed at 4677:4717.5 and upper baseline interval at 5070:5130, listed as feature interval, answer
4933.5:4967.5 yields 0.00 angstrom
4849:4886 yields -2.71 angstrom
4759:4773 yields -1.44 angstrom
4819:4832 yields -1.26 angstrom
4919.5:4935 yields -0.51 angstrom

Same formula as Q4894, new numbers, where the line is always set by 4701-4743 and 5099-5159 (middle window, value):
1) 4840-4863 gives 1.0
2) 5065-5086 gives 5.5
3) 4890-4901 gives 1.4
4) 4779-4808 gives 2.1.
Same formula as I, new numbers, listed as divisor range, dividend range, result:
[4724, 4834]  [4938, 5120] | 1.16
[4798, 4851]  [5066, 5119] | 1.16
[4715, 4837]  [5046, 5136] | 1.23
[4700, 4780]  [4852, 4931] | 1.06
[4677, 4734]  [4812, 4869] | 1.24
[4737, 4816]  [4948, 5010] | 1.15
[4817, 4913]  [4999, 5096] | 1.11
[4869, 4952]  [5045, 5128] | 1.16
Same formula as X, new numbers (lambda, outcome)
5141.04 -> 2.609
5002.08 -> 2.188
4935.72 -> 1.958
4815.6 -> 2.095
